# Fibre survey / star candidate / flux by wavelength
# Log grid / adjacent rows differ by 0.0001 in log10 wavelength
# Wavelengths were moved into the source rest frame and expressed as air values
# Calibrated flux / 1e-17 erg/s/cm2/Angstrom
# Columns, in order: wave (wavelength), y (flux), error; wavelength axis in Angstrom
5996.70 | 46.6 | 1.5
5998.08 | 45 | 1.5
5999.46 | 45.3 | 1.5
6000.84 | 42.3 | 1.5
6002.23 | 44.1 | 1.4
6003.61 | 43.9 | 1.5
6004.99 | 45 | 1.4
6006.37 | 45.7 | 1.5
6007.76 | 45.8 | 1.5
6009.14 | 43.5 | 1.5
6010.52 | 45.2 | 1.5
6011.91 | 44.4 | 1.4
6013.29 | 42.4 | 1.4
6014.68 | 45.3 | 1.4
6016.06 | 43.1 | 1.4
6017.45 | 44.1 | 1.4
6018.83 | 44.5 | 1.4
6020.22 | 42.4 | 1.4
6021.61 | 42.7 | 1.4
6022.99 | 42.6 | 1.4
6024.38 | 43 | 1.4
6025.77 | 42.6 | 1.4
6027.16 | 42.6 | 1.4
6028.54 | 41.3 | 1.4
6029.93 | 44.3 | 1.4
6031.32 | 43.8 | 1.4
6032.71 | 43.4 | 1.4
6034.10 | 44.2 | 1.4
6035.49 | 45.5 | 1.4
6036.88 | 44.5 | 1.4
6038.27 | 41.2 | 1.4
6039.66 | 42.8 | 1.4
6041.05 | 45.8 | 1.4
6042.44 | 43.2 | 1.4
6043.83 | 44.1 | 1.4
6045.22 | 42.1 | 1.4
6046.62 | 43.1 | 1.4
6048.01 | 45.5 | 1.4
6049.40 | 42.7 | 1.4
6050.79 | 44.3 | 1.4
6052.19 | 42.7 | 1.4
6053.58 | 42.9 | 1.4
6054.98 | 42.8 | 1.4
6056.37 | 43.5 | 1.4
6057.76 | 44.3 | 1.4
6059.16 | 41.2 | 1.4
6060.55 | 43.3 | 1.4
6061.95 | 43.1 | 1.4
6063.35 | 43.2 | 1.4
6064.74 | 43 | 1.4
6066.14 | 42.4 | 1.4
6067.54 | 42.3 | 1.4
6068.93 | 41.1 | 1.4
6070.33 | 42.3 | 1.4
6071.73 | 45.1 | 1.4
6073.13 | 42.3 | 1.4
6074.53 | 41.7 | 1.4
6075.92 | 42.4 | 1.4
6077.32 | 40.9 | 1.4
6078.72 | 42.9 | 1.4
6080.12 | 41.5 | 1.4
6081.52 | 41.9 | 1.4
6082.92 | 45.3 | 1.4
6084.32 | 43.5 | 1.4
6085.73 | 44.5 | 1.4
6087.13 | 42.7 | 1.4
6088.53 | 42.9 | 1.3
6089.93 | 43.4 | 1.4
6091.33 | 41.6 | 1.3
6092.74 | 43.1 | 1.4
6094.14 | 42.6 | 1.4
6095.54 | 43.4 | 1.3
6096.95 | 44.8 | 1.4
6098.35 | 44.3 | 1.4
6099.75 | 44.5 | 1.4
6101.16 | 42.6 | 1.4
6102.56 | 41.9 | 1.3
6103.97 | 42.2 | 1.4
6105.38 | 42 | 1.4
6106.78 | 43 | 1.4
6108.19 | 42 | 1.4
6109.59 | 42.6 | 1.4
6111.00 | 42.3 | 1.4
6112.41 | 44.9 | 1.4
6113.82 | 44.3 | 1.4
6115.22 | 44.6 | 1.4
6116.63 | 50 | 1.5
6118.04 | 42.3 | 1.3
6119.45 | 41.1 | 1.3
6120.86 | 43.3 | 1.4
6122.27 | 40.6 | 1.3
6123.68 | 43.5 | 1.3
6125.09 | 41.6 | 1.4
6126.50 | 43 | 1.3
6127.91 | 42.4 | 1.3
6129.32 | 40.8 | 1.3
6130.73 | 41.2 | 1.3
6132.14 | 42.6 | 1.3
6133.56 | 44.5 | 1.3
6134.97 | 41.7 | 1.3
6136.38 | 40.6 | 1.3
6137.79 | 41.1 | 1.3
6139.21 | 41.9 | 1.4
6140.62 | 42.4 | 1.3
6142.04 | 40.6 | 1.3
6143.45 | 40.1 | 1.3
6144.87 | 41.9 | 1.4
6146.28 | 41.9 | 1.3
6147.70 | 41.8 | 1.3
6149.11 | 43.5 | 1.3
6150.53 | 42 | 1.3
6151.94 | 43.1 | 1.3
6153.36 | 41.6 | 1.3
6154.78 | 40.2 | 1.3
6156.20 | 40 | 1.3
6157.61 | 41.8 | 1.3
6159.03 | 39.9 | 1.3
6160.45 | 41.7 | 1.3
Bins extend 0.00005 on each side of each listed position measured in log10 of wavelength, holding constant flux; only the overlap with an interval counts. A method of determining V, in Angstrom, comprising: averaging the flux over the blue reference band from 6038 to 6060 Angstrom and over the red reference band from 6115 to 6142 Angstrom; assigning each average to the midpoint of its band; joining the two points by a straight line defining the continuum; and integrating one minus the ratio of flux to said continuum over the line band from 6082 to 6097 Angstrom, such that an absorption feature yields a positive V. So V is -0.2 Angstrom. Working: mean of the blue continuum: 43.3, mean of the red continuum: 42.5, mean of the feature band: 43.3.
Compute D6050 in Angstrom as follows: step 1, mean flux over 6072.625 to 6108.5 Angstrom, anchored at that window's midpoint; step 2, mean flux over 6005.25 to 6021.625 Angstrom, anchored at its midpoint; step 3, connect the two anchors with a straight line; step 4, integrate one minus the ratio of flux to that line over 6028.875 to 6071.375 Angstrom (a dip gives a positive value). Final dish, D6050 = 0.25 Angstrom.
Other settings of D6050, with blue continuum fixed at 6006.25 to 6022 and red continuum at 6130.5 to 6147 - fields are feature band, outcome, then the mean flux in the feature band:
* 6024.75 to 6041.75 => 0.07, 43.5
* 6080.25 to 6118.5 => -0.89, 43.4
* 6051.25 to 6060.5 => 0.06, 43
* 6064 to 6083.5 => 0.20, 42.5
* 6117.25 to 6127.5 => -0.06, 42.3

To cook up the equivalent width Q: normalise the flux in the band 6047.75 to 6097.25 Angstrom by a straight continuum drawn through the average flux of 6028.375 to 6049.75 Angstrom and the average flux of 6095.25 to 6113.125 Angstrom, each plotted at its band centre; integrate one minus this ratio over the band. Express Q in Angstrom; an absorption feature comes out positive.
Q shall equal 0.5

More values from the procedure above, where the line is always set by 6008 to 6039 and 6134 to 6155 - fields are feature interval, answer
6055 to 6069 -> 0.0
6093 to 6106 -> -0.2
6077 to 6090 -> -0.1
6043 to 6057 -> -0.1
